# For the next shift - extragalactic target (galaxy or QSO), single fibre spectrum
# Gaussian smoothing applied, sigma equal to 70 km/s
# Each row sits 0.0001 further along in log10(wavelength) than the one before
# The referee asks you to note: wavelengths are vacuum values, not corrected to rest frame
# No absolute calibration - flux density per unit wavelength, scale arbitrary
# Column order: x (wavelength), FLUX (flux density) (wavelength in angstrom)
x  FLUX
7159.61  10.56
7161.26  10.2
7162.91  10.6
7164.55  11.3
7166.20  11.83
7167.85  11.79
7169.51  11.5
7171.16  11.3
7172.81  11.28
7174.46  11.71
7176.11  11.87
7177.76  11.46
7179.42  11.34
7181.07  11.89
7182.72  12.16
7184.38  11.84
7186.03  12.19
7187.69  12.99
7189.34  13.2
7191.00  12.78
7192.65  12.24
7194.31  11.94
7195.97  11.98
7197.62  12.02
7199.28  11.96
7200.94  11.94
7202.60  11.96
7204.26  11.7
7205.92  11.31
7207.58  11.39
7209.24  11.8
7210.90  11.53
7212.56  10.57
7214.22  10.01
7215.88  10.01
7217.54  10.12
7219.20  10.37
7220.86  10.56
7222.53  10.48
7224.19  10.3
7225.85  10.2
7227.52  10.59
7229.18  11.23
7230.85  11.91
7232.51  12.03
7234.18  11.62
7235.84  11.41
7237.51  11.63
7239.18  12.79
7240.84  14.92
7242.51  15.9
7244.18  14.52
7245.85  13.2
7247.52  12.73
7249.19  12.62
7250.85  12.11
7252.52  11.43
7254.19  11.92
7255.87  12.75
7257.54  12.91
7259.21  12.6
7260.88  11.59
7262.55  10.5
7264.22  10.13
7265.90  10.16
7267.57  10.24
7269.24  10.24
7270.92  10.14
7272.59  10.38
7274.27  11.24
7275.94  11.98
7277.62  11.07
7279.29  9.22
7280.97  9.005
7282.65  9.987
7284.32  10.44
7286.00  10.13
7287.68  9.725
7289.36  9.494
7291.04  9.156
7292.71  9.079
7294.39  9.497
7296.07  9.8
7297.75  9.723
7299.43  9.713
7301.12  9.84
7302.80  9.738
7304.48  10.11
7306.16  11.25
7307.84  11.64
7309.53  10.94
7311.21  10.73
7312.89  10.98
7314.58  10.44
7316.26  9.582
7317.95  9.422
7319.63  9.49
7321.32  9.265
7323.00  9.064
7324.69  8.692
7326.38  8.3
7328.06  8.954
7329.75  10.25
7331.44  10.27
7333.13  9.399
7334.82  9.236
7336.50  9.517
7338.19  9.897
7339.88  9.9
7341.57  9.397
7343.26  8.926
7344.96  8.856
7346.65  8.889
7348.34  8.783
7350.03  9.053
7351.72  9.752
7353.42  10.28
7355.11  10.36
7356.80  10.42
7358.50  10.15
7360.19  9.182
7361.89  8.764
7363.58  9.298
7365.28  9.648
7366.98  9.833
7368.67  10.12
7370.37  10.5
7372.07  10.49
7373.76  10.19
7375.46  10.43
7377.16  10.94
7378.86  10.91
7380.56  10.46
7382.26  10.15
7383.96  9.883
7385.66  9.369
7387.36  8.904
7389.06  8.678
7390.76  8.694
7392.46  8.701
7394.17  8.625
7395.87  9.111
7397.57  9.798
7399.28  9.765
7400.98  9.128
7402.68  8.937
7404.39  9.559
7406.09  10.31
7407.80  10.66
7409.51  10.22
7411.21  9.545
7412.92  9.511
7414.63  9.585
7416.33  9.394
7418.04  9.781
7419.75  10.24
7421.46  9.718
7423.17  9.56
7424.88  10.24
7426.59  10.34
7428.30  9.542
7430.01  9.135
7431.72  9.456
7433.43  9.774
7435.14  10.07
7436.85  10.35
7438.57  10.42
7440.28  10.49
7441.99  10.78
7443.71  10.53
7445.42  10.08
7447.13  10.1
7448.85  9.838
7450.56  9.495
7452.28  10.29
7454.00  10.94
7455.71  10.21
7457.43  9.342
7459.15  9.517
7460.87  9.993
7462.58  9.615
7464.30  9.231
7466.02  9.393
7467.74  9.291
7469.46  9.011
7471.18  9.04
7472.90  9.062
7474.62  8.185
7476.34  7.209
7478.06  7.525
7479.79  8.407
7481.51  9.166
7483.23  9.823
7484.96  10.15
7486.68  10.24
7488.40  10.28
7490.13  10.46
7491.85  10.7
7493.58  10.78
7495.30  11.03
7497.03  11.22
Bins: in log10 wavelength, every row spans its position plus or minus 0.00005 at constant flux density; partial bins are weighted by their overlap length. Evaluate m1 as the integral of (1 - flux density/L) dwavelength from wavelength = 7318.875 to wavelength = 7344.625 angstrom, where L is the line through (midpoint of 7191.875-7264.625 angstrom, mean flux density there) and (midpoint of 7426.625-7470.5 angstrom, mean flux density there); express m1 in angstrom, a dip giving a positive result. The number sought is 3.6 angstrom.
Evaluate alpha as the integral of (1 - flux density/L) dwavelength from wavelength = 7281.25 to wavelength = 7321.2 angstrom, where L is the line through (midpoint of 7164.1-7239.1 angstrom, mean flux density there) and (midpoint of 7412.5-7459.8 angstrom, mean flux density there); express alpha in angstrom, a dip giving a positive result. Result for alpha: 3.1 angstrom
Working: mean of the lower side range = 11.5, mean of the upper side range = 9.96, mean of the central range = 10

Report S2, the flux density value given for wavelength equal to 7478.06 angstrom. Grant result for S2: 7.525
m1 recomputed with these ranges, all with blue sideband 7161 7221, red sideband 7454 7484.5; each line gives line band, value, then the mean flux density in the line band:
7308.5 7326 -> 1.0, 9.83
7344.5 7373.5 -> 1.1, 9.69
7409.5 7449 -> -2.0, 9.94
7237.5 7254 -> -3.2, 13.2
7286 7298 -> 1.3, 9.53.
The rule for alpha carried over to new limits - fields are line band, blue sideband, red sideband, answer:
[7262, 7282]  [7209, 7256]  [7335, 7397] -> 1.4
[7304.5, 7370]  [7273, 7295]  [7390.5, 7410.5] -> 0.4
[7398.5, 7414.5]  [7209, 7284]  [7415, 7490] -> 0.5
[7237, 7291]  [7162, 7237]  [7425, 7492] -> -2.0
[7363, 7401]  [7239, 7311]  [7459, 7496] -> 1.8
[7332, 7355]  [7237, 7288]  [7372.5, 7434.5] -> 2.4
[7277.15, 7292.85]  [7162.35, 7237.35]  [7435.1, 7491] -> 1.7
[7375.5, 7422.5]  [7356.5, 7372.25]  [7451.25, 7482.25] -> -0.4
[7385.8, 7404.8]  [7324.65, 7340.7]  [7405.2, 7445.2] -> 1.4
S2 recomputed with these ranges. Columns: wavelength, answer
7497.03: 11.22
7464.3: 9.231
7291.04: 9.156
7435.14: 10.07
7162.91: 10.6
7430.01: 9.135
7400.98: 9.128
